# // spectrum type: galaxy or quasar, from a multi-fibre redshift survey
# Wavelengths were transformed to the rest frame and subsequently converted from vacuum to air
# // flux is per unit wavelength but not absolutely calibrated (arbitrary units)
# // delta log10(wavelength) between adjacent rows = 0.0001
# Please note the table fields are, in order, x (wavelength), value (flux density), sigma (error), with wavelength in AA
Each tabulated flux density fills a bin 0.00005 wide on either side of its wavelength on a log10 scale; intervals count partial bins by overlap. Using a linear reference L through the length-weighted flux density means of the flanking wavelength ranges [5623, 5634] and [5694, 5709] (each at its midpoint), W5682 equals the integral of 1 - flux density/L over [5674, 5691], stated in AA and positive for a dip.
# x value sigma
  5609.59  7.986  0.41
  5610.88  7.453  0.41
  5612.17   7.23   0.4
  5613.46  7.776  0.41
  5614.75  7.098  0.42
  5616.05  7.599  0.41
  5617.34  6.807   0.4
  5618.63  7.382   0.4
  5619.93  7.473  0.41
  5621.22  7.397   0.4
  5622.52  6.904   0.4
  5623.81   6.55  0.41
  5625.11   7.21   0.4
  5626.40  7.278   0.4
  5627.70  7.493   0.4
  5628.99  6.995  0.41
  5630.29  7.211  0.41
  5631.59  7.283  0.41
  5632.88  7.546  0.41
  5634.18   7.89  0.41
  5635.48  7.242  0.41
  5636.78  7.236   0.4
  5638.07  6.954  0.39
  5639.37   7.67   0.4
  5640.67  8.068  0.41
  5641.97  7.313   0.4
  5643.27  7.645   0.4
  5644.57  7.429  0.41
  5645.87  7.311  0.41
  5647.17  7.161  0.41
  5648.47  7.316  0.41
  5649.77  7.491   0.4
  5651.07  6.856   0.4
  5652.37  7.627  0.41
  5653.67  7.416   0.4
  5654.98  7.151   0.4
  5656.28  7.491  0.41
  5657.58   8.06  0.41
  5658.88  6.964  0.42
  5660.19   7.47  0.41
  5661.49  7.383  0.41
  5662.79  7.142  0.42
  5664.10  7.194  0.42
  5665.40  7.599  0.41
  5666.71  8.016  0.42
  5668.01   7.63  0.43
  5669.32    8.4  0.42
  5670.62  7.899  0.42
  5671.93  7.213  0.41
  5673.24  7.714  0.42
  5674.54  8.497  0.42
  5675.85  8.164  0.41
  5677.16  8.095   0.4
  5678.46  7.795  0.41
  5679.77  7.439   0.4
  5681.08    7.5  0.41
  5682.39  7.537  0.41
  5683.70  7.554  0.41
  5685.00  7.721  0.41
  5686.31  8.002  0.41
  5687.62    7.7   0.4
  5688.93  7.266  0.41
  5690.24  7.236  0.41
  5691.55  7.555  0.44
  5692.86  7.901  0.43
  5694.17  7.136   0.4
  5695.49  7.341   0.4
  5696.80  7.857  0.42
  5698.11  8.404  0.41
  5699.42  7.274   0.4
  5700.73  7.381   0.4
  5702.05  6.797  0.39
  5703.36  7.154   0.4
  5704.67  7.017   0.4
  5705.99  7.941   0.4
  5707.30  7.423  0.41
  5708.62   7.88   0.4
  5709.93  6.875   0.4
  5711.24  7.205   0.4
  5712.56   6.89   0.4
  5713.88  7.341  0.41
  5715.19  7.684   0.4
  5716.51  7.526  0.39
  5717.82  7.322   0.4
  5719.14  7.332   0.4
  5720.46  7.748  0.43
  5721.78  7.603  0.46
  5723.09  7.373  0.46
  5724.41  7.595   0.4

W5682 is -0.7 AA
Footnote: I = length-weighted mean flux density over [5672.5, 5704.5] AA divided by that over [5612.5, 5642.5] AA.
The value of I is 1.04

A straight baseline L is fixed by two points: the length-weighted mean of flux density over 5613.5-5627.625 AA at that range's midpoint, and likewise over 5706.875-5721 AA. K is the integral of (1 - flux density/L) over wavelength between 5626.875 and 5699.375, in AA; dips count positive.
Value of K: -2.6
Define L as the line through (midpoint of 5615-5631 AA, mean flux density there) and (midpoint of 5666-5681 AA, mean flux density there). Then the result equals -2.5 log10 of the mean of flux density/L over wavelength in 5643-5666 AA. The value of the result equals 0.04 mag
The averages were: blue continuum 7.19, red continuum 7.88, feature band 7.37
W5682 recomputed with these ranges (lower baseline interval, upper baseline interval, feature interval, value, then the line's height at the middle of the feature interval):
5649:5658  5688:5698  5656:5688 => -0.9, 7.47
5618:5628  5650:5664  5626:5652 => -0.4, 7.27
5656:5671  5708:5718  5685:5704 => -0.2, 7.44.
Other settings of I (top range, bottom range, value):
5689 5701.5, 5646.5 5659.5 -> 1.03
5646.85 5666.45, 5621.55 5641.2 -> 1.01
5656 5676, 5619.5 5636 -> 1.06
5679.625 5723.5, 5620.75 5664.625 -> 1.02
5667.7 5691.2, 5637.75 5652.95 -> 1.04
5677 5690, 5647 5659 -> 1.03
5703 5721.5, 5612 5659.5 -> 1.01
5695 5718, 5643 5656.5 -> 1.01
